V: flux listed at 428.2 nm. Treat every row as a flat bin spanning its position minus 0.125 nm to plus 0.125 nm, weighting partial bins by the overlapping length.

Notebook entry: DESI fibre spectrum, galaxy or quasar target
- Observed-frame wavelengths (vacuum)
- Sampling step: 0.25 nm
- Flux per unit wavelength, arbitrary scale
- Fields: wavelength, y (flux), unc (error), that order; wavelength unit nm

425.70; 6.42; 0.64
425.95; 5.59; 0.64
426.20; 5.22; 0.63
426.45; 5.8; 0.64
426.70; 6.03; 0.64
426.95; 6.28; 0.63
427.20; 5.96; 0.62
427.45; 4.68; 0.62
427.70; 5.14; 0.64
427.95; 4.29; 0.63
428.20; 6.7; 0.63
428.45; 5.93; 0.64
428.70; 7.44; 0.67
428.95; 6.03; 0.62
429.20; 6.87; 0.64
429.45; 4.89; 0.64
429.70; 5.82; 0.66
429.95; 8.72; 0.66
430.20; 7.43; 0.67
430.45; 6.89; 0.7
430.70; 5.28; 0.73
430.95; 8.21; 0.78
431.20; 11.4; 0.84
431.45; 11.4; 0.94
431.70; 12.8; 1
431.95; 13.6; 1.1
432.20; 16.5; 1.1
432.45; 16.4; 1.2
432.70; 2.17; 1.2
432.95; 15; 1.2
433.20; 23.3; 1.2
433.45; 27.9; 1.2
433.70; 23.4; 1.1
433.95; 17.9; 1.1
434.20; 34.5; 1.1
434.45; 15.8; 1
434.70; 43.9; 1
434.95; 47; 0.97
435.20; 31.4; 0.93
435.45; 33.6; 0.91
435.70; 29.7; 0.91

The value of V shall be 6.7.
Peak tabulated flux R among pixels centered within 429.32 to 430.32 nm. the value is 8.72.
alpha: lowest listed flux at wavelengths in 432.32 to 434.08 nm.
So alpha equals 2.17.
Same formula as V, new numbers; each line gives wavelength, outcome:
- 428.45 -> 5.93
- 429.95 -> 8.72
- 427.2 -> 5.96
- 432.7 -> 2.17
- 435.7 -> 29.7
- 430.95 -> 8.21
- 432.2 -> 16.5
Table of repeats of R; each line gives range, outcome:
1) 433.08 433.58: 27.9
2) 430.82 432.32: 16.5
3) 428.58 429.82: 7.44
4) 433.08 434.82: 43.9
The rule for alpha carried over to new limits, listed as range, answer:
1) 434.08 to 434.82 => 15.8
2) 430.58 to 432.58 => 5.28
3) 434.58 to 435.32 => 31.4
